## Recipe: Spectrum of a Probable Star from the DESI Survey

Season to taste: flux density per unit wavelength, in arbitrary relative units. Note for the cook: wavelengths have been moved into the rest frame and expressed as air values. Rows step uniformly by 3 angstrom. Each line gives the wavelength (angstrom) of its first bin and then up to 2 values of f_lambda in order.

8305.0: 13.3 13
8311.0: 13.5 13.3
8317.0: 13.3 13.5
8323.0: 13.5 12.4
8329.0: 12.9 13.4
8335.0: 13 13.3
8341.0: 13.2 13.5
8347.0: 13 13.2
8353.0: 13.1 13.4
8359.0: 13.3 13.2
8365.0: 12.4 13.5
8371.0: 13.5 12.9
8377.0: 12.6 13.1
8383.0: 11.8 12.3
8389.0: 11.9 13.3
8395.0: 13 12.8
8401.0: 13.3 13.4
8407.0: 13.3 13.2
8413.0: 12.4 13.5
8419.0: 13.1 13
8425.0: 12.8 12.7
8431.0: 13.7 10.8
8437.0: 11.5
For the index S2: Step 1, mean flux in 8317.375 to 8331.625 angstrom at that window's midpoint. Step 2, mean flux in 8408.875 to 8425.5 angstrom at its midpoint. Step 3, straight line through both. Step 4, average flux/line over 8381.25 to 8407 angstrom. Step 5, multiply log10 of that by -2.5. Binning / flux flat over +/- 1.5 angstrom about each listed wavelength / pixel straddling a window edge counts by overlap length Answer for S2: 0.02 mag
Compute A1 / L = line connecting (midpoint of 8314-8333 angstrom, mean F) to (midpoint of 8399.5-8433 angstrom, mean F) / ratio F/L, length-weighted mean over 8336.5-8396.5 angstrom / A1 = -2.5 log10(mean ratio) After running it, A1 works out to 0.01 mag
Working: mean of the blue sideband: 13.2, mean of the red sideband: 13.1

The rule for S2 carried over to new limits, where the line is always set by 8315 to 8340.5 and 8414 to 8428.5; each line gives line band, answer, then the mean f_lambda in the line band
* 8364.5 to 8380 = 0.006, 13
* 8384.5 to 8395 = 0.042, 12.6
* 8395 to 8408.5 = -0.010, 13.2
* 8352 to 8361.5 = -0.012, 13.3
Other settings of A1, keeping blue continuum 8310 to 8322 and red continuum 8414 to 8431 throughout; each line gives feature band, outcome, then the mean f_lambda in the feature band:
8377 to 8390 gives 0.07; 12.3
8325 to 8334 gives 0.03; 12.9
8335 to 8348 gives 0.01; 13.2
